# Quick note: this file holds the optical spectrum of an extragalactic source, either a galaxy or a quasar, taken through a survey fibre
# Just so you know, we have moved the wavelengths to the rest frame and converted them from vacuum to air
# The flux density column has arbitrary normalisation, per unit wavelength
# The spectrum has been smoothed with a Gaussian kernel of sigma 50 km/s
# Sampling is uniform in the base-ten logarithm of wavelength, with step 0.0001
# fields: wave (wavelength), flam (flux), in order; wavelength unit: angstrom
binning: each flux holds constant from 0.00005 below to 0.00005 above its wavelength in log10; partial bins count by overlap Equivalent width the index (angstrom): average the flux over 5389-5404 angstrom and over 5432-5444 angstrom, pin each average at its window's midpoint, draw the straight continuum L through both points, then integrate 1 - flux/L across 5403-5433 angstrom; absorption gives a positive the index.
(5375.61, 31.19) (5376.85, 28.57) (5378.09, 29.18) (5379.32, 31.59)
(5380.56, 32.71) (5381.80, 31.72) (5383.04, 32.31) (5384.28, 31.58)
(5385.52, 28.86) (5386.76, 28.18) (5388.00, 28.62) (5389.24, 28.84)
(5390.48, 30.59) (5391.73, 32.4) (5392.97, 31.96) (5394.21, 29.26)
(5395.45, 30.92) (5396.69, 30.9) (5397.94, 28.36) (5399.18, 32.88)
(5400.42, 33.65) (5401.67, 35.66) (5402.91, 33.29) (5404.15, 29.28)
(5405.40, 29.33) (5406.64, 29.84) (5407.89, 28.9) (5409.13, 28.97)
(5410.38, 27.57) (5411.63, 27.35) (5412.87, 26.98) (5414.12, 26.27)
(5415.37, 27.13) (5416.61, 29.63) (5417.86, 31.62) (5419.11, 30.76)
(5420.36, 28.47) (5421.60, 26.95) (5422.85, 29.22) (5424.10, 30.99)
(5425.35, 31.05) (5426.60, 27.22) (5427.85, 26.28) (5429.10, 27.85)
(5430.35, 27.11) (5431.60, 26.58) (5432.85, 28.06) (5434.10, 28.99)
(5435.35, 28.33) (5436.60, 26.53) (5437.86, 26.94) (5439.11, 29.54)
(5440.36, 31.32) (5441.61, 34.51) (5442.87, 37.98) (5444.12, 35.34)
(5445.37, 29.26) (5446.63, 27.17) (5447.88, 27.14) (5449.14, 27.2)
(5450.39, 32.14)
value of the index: 2.3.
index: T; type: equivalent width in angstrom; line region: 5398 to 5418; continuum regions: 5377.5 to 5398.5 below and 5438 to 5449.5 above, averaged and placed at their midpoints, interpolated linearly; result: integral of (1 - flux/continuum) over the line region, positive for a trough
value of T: 0.5 angstrom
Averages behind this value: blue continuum 30.5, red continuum 31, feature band 29.8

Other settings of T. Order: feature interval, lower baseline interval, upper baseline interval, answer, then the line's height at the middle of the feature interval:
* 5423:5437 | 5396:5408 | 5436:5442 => 0.9 angstrom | 30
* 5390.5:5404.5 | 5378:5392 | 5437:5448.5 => -0.5 angstrom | 30.6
